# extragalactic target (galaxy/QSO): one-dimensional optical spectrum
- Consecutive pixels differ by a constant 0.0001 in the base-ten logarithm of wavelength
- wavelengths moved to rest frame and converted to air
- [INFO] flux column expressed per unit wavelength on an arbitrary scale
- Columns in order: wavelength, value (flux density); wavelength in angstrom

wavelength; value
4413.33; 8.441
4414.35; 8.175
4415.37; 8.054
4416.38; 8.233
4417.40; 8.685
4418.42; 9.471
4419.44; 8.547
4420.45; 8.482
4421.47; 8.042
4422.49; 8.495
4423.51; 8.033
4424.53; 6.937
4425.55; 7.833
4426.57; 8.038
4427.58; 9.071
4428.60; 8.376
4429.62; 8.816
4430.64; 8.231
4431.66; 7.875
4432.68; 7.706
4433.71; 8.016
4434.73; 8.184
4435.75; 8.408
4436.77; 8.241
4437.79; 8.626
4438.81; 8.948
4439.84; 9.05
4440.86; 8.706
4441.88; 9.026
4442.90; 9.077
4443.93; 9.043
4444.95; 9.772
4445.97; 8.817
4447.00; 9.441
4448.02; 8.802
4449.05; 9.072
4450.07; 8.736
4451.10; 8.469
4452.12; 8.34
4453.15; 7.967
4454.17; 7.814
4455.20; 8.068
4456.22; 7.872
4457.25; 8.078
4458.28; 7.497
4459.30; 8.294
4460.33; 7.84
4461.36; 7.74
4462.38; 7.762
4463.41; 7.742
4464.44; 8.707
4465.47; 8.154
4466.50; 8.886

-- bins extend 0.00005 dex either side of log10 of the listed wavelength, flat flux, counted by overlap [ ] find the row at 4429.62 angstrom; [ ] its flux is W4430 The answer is 8.816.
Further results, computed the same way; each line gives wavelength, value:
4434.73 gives 8.184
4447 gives 9.441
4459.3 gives 8.294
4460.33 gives 7.84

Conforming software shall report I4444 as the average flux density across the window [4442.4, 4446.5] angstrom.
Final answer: 9.16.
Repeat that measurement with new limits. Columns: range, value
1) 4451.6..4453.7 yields 8.17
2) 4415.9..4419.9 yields 8.72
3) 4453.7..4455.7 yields 7.93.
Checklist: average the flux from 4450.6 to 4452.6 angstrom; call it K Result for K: 8.43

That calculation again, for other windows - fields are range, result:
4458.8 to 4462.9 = 7.91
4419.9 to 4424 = 8.27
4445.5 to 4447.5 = 9.11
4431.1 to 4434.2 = 7.85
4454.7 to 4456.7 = 7.99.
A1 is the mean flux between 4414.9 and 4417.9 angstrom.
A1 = 8.34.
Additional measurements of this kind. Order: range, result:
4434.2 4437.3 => 8.29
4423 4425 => 7.49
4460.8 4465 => 7.98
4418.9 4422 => 8.37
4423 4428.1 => 7.99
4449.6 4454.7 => 8.25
